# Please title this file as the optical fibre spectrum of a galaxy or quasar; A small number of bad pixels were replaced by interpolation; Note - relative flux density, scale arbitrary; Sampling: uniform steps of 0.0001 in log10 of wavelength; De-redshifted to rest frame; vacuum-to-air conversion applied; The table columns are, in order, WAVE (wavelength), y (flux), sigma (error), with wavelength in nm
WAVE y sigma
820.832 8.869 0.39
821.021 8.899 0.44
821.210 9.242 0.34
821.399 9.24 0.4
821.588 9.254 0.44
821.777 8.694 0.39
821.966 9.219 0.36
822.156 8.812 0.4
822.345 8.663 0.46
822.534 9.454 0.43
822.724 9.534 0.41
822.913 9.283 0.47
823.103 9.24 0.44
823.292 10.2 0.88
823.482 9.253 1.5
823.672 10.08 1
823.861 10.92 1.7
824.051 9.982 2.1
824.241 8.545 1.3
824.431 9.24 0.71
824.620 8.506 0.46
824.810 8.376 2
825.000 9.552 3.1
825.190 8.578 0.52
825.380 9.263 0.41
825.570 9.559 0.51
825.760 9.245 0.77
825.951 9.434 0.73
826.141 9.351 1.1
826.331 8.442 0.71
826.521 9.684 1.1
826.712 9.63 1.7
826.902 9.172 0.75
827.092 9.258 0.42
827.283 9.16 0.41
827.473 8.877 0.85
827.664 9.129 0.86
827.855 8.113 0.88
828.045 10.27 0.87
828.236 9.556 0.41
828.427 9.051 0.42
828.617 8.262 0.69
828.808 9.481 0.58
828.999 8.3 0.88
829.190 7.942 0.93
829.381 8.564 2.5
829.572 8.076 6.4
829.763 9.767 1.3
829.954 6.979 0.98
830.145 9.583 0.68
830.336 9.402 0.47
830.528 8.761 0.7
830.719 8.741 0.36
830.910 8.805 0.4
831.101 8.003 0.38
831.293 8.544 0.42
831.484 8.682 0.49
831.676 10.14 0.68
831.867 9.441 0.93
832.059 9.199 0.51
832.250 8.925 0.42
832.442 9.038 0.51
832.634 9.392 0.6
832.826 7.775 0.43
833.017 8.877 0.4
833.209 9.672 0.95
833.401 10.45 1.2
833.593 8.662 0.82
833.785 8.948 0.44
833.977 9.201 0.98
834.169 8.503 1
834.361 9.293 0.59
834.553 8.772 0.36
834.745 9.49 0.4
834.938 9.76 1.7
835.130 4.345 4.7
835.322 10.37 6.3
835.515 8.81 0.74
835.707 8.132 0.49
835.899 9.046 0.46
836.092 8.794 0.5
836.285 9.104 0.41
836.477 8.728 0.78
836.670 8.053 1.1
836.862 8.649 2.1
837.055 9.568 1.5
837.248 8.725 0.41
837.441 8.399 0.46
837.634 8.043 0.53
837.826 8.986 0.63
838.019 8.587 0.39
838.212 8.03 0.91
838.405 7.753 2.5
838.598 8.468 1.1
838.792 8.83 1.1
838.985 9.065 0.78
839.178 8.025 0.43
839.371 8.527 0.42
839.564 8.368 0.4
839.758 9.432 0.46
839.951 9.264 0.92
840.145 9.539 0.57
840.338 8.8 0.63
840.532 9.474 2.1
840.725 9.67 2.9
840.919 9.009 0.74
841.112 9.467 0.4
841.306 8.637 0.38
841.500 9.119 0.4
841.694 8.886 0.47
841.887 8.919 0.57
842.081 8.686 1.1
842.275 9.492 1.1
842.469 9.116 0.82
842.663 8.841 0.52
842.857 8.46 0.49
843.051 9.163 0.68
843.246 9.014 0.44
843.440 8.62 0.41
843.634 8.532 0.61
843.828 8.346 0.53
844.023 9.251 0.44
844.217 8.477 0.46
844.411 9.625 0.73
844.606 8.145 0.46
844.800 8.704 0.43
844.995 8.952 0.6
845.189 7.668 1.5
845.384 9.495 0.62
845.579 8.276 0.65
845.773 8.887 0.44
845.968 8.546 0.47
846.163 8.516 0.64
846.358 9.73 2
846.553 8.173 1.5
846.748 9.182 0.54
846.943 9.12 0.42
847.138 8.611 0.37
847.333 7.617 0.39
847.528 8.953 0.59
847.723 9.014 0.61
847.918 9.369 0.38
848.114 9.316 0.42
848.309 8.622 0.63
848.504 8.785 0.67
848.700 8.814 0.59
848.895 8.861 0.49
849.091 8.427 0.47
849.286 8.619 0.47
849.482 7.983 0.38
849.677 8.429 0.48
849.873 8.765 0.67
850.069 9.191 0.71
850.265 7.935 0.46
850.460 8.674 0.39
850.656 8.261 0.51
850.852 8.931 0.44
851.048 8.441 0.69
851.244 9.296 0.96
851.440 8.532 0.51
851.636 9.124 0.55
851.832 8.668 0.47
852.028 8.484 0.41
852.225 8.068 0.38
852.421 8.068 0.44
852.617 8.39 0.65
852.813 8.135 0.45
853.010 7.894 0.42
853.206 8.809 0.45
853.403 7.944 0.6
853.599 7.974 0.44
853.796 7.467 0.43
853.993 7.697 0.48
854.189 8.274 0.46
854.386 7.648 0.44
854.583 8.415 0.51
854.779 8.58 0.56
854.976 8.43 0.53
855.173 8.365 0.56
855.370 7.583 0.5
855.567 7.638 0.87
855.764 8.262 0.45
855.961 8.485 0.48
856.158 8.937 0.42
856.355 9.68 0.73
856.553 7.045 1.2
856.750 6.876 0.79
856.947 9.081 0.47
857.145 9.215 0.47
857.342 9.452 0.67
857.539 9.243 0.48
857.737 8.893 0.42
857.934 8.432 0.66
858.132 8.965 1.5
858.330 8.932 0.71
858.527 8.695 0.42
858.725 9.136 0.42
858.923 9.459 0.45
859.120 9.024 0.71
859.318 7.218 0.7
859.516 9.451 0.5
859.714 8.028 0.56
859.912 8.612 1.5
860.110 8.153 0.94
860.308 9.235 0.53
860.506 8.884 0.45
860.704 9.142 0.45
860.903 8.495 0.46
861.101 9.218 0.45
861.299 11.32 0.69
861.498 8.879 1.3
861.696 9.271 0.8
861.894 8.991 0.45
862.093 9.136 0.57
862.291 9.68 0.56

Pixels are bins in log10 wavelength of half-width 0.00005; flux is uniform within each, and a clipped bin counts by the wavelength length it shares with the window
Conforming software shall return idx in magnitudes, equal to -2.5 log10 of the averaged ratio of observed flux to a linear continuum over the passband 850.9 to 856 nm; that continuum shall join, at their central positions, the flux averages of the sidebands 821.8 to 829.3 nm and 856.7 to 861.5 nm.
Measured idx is 0.09 mag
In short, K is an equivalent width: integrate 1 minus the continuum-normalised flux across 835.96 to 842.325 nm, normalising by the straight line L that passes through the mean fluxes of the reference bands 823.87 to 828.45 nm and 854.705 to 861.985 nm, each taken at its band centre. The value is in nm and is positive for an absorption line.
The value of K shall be 0.14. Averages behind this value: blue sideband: 9.2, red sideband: 8.74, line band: 8.82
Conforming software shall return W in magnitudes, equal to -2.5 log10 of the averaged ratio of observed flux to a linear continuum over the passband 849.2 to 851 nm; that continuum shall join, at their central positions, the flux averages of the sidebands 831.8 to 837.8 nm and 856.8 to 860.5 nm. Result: 0.04 mag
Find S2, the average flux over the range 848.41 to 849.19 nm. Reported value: 8.72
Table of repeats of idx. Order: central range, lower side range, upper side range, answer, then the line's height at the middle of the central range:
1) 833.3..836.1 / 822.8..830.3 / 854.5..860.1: 0.02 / 8.98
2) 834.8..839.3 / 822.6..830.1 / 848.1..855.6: 0.03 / 8.82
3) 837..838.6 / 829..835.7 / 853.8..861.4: 0.04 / 8.79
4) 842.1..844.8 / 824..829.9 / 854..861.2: -0.01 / 8.78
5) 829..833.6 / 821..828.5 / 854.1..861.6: 0.03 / 9.14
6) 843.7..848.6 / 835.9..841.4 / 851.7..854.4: -0.04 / 8.45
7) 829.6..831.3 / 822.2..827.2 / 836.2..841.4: 0.05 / 9.1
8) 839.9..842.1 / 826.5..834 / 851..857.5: -0.05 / 8.69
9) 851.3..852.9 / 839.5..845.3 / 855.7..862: 0.05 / 8.87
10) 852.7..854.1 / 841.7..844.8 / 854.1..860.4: 0.08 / 8.63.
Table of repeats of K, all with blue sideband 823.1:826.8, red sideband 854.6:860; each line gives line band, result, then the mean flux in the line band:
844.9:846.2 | 0.03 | 8.63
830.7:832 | 0.04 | 8.93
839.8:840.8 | -0.04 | 9.35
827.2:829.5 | 0.10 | 8.88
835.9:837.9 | 0.08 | 8.72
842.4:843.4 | 0.00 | 8.89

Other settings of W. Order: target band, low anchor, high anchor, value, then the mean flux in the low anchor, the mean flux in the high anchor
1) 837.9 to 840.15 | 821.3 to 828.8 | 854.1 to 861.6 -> 0.046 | 9.24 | 8.67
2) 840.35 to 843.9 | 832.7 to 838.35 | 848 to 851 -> -0.034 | 8.75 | 8.64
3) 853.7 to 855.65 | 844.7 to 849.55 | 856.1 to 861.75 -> 0.103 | 8.73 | 8.86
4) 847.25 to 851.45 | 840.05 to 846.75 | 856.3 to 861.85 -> 0.024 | 8.89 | 8.85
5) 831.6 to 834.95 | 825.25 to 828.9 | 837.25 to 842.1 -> -0.021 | 9.2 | 8.8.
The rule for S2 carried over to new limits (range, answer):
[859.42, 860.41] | 8.7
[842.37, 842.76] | 8.98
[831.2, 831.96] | 9.21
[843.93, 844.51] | 9.12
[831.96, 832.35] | 9.06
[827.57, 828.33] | 9.27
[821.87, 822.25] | 9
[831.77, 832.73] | 9.2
